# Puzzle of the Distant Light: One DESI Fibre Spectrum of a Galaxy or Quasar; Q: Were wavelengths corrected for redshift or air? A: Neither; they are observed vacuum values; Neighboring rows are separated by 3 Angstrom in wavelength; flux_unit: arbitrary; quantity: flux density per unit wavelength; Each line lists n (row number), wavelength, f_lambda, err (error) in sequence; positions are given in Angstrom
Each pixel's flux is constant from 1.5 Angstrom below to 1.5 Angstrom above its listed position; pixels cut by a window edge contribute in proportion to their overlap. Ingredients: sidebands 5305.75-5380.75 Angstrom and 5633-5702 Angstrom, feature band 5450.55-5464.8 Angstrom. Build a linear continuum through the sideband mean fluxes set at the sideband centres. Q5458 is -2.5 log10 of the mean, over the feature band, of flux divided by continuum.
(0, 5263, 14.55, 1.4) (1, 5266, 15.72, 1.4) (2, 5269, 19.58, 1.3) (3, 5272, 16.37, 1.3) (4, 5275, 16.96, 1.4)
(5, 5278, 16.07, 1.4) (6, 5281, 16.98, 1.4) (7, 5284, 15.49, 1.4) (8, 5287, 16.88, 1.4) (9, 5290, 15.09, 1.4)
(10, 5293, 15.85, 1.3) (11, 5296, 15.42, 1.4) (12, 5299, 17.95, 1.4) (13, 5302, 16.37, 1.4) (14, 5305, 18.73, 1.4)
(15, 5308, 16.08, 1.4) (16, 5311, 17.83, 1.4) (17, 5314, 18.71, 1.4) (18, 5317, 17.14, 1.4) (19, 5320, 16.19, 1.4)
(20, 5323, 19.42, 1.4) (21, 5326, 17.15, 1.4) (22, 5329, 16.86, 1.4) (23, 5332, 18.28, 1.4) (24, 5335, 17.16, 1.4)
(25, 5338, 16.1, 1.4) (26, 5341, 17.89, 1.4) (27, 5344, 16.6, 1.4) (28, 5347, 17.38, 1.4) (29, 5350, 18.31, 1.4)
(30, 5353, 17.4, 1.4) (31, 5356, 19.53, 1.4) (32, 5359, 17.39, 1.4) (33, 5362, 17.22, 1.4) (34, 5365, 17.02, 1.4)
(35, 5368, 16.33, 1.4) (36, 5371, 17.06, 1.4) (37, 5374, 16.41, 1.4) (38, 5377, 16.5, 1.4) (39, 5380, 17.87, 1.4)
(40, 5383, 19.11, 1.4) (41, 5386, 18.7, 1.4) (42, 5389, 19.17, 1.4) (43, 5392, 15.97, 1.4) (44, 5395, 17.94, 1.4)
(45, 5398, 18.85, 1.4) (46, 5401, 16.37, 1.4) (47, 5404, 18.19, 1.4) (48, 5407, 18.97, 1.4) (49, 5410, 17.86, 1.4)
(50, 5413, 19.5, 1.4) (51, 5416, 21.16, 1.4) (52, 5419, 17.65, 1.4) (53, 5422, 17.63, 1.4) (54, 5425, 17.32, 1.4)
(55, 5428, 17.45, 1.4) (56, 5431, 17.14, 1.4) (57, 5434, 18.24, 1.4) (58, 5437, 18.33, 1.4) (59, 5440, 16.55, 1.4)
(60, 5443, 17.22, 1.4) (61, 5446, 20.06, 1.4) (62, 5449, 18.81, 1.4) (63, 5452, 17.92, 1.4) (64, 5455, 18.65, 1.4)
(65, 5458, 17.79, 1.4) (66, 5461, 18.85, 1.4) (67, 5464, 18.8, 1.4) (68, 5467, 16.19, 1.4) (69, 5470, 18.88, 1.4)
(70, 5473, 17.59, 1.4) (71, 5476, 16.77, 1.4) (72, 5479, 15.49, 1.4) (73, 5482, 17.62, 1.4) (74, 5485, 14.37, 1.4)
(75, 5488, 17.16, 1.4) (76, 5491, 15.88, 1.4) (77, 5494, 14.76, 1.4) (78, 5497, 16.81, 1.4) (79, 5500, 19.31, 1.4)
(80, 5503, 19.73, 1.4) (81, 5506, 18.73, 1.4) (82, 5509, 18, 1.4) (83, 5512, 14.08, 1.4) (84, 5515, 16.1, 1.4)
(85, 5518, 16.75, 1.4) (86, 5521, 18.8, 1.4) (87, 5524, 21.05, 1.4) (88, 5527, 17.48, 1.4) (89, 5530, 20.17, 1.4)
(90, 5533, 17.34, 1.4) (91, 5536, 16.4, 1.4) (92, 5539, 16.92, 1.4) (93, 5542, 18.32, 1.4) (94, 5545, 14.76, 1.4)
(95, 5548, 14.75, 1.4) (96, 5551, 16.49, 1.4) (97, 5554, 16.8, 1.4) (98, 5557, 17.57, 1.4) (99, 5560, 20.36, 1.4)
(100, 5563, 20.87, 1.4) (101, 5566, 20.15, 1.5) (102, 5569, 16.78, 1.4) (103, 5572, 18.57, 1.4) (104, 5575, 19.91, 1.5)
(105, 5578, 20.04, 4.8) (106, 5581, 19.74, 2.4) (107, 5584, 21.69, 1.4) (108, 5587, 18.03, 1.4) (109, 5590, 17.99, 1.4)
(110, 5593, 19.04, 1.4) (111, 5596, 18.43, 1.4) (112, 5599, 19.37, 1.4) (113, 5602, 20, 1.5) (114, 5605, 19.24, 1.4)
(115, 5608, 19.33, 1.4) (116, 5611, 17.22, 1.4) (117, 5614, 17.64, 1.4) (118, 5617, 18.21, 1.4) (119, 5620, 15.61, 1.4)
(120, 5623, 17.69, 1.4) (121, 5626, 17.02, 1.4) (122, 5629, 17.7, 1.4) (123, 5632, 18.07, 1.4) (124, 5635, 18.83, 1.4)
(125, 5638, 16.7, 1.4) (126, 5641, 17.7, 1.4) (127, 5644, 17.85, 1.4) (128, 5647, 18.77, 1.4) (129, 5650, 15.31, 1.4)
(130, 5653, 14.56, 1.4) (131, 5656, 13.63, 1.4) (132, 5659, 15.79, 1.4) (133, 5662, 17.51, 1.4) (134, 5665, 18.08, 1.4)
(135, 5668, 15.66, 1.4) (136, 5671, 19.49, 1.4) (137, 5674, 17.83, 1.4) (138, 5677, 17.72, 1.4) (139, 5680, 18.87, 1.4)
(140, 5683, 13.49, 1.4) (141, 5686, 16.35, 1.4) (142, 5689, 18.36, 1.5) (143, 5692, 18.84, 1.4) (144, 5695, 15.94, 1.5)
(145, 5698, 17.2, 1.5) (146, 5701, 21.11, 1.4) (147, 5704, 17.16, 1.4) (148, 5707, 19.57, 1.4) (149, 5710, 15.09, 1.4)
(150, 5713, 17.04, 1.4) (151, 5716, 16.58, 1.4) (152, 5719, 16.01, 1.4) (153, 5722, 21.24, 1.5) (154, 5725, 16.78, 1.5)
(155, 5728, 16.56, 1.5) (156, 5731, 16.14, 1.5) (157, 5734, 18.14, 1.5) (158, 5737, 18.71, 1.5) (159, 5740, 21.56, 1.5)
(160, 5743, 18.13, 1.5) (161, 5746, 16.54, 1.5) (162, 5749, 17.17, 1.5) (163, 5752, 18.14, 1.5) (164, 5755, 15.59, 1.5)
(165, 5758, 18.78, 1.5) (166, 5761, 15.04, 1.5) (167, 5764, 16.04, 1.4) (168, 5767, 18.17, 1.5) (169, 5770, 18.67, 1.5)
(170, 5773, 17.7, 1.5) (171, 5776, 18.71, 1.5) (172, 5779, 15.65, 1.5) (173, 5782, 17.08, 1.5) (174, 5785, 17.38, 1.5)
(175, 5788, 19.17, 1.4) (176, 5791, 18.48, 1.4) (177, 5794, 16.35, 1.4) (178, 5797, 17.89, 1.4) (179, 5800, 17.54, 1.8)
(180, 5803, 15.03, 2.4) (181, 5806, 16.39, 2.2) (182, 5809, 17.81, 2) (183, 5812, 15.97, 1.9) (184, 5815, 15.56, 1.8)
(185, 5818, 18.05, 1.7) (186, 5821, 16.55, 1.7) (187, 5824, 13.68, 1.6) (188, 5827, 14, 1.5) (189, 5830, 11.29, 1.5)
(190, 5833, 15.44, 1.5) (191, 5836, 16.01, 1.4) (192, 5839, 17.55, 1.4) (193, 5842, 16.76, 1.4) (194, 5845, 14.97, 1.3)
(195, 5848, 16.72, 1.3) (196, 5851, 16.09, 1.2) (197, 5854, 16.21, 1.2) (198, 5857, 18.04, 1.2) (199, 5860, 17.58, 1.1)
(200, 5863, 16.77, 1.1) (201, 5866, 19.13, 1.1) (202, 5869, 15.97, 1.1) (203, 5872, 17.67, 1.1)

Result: -0.07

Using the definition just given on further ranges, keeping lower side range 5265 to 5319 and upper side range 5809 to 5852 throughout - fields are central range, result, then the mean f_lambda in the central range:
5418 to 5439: -0.070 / 17.7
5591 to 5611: -0.177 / 19.1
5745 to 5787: -0.092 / 17.2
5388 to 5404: -0.066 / 17.7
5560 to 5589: -0.201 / 19.5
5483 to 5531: -0.067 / 17.4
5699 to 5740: -0.123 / 17.8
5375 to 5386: -0.077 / 17.9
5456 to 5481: -0.070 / 17.6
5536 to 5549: 0.003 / 16.3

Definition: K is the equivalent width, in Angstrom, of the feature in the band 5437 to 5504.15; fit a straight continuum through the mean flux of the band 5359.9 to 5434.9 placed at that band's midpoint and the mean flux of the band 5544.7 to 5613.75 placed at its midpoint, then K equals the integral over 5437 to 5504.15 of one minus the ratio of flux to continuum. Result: 2.3 Angstrom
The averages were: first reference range 17.8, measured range 17.5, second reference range 18.6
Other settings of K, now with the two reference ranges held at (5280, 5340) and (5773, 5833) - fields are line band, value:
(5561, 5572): -1.7 Angstrom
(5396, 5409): -0.9 Angstrom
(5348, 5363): -0.9 Angstrom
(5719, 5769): -3.4 Angstrom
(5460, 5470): -0.7 Angstrom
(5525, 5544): -1.2 Angstrom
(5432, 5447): -1.0 Angstrom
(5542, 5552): 0.6 Angstrom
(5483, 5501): 0.5 Angstrom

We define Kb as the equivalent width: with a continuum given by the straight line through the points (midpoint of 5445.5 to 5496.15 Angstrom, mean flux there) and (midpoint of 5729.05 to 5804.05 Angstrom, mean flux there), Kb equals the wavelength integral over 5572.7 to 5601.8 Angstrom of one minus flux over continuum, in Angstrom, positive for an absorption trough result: -3.3 Angstrom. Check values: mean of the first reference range 17.3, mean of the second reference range 17.5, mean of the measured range 19.4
